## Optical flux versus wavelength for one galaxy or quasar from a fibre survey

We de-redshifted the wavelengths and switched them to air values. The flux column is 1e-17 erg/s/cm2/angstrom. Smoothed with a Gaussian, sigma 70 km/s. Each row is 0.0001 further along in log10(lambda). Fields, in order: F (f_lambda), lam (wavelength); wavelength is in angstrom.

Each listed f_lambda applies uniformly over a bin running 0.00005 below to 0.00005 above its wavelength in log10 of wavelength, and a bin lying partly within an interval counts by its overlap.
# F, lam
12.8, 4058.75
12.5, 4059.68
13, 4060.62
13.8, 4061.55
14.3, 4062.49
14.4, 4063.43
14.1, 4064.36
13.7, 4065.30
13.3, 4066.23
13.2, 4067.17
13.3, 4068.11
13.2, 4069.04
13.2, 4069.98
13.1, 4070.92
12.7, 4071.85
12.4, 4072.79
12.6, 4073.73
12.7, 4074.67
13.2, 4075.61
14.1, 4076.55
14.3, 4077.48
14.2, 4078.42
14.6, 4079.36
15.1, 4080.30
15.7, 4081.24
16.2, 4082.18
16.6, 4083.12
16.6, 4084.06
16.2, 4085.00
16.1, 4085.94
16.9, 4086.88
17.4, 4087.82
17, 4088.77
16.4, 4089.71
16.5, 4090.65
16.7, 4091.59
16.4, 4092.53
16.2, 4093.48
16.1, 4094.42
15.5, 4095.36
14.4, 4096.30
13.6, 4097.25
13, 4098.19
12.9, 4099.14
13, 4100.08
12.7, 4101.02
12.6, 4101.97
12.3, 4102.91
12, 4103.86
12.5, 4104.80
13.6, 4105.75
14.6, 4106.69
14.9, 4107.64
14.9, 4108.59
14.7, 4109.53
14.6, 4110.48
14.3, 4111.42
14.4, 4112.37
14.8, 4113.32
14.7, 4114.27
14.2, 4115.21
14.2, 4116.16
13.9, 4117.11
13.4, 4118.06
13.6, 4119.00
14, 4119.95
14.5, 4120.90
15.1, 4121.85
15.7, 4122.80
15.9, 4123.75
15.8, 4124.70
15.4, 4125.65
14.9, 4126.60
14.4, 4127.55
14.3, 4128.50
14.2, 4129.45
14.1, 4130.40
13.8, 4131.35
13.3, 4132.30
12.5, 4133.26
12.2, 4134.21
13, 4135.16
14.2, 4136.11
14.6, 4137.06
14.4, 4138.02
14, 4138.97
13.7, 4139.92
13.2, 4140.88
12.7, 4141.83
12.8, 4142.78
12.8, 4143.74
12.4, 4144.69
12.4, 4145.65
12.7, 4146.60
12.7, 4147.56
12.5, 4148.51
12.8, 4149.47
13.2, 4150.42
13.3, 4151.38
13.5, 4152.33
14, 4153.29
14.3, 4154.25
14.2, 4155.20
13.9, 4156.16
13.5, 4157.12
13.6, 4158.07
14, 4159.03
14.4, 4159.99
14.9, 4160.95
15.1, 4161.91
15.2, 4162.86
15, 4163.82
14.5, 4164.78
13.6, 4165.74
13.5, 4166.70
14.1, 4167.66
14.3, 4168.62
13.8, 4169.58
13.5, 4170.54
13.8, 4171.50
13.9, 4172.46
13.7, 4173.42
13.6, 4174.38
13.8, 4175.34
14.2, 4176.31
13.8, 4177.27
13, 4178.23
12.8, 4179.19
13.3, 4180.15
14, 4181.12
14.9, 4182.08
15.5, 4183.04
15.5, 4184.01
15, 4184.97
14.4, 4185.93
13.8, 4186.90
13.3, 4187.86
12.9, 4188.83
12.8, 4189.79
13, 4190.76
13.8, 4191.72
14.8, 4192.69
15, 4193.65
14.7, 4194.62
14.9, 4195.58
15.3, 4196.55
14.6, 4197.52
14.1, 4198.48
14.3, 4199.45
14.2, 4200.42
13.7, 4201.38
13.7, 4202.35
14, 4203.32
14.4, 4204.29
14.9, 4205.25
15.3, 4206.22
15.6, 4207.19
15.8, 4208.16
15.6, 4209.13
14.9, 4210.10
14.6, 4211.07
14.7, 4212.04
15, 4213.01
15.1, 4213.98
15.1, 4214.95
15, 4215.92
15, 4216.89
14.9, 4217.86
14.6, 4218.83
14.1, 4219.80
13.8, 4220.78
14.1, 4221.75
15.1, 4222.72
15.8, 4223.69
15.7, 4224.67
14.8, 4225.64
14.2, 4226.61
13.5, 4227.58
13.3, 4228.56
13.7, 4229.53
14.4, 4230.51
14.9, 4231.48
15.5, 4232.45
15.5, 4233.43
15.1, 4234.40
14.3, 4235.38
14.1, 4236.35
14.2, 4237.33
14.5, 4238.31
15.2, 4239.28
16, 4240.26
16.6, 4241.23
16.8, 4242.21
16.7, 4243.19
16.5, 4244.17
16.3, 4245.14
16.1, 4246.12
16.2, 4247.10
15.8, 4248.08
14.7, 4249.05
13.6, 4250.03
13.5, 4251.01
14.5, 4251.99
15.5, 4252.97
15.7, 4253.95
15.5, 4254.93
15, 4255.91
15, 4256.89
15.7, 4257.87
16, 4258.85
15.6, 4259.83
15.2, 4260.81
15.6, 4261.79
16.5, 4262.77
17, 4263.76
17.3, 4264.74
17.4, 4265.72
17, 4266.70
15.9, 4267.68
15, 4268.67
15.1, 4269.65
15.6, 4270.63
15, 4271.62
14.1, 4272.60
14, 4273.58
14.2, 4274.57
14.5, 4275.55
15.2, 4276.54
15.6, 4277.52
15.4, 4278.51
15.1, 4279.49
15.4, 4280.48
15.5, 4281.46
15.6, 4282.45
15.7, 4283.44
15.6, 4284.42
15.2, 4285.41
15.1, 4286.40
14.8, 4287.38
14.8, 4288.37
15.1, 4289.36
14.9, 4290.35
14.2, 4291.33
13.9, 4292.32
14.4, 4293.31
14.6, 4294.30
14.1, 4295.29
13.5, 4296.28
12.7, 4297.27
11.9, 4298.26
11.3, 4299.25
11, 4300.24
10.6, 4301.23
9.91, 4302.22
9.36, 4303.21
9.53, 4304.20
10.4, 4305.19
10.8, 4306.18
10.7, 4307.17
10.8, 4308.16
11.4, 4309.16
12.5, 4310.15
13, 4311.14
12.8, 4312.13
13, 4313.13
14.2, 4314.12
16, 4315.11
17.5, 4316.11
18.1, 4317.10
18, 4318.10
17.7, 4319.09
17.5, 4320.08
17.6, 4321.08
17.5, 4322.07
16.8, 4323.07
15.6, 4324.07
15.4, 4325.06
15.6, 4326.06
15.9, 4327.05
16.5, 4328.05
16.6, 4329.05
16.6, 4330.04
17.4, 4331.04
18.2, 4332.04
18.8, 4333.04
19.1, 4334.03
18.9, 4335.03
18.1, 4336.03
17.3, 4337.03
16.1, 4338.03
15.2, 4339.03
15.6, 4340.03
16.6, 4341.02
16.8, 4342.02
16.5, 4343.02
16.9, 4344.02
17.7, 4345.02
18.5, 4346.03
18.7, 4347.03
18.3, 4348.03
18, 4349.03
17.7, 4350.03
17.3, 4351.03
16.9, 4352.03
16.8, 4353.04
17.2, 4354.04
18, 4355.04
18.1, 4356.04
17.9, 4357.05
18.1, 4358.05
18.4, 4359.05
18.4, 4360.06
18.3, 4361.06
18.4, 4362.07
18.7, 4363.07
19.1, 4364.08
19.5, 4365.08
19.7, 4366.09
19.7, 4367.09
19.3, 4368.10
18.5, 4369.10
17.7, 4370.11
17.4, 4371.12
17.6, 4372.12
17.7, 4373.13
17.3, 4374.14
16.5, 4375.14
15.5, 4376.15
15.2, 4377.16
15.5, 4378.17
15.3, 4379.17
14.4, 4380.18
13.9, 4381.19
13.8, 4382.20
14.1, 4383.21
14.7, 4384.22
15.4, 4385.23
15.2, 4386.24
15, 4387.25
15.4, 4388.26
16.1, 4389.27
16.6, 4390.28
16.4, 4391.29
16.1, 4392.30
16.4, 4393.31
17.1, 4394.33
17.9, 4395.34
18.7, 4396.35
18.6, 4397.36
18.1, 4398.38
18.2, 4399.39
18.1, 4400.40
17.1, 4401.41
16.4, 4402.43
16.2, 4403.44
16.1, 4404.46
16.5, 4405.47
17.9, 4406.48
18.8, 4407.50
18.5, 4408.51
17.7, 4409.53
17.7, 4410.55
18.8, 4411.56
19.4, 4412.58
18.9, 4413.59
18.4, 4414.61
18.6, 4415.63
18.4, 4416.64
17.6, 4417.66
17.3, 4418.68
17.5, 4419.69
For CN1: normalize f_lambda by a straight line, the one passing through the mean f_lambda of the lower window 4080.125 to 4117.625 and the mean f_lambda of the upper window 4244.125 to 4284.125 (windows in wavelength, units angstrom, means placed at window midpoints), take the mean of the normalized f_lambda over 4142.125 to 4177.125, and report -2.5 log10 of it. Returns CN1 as 0.10 mag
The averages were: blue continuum 14.9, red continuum 15.5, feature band 13.7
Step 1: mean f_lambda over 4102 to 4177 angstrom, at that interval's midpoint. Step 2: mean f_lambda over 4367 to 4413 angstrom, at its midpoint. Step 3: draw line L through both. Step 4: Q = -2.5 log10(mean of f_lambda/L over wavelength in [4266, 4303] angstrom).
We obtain 0.089 mag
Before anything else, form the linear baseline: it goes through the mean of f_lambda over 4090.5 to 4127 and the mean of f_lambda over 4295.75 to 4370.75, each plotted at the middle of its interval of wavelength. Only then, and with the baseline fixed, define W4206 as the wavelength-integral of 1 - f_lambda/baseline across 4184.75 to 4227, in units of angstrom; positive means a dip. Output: 1.6 angstrom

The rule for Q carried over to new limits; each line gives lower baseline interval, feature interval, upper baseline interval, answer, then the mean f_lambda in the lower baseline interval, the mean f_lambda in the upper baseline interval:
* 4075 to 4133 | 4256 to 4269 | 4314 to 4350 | 0.022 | 14.7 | 17.1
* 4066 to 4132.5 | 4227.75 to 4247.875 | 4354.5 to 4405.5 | 0.033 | 14.5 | 17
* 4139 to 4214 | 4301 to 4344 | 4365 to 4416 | 0.060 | 14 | 17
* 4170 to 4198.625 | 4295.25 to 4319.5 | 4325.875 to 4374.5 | 0.295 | 14.1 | 17.7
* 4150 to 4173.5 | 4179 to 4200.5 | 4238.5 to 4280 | 0.018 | 14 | 15.5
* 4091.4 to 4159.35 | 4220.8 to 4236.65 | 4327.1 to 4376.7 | 0.074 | 13.9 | 17.7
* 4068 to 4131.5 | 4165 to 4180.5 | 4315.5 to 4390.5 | 0.119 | 14.5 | 17.1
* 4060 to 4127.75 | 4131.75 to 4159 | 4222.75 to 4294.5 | 0.107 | 14.4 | 15.2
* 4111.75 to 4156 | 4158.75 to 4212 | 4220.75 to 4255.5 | 0.013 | 13.8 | 15.1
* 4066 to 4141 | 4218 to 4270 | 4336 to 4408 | 0.036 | 14.4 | 17.1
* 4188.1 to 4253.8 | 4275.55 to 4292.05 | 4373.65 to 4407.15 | 0.012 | 14.8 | 16.2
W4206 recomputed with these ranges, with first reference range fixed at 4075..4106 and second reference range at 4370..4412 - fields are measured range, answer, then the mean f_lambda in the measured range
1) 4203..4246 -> 1.77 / 15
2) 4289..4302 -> 2.34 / 13.2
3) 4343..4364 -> -1.95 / 17.9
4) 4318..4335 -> -0.95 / 17.1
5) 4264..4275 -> 0.24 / 15.6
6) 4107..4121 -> 0.62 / 14.3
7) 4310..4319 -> 0.52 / 15.2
